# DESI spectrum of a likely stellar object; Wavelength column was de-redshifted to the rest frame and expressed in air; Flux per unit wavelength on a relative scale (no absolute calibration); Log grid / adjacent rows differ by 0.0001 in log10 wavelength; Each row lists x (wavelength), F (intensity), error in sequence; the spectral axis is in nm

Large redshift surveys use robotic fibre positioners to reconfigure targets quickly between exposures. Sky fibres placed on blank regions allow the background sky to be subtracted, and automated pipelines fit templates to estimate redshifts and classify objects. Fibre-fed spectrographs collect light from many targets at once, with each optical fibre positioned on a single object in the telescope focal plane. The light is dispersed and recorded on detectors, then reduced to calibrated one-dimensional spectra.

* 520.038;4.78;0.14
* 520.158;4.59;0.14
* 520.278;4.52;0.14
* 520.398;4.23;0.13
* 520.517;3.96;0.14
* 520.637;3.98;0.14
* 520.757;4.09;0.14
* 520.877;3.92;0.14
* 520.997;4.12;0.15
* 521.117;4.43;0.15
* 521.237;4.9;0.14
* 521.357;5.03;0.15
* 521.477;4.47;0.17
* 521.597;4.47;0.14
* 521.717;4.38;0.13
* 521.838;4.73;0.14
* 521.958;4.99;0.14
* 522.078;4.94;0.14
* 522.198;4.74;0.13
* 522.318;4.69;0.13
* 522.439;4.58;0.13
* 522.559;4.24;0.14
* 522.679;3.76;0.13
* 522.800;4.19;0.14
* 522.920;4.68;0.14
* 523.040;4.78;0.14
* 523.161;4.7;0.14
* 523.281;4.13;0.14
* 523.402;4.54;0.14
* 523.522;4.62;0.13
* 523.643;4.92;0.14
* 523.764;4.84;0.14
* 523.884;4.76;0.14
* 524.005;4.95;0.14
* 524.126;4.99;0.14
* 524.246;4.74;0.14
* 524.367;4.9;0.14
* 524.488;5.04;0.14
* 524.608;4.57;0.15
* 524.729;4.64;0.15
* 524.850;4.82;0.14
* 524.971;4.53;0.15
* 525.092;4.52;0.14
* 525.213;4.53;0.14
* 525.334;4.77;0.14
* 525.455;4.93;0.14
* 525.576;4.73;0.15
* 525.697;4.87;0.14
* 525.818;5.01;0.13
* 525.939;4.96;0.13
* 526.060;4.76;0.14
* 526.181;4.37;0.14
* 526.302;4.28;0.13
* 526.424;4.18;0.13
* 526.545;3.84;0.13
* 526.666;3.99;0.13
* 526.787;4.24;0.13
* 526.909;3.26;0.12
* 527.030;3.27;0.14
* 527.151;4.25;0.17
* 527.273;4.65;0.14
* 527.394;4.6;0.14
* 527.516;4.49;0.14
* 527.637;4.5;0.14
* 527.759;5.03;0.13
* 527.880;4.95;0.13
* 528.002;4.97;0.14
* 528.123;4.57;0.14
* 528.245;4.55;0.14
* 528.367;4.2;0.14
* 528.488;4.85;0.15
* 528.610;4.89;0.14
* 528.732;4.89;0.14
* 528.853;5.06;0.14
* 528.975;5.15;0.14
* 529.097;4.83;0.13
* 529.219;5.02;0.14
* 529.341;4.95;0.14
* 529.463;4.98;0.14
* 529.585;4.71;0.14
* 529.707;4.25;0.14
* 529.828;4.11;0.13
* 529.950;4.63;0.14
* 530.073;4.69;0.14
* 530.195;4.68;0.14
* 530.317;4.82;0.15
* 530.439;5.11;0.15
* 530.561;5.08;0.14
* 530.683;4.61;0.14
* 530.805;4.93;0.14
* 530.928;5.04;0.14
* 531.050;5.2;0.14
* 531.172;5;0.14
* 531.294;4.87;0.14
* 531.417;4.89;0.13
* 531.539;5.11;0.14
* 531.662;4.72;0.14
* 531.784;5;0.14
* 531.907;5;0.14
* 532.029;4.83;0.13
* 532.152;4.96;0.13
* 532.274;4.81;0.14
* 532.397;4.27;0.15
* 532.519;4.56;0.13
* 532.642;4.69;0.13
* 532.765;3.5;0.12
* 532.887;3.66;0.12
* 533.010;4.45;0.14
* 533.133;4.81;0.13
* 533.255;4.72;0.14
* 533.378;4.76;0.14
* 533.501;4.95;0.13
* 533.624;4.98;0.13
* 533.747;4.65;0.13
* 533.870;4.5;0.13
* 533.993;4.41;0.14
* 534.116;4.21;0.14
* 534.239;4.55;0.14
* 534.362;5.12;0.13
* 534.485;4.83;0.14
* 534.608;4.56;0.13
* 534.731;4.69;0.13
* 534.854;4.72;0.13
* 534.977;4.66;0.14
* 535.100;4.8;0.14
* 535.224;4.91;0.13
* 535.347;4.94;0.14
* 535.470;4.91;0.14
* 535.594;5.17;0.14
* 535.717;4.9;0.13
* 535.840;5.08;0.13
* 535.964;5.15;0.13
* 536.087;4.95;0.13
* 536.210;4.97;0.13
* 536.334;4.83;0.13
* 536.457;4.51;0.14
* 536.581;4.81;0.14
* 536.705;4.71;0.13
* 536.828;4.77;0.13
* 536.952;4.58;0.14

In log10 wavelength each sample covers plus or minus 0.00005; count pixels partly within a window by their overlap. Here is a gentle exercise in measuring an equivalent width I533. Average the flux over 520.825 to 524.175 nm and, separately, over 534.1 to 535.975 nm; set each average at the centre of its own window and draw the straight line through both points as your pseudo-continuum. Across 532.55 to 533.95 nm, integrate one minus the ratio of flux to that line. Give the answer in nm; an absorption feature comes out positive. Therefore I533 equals 0.08 nm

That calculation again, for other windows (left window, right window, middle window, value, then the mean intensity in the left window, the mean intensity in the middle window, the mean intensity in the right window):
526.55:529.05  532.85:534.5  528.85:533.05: -0.16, 4.51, 4.74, 4.62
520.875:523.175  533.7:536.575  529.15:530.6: -0.02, 4.55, 4.75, 4.79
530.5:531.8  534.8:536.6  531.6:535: 0.20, 4.95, 4.63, 4.89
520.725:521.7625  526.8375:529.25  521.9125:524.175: -0.08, 4.43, 4.63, 4.59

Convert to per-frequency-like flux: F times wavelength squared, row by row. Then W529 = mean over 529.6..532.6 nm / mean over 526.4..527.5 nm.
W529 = 1.20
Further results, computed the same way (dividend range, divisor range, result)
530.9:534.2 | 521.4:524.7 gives 1.04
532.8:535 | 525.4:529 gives 1.04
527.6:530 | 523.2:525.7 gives 1.02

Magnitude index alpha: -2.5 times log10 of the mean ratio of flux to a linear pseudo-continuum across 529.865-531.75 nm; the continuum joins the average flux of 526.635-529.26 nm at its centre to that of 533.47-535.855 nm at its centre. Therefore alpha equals -0.053 mag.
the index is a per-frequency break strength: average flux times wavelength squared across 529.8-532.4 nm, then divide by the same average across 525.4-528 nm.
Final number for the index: 1.11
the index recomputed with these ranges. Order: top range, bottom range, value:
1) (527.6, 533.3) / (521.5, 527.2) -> 1.07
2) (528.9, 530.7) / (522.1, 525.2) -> 1.06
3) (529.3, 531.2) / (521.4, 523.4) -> 1.09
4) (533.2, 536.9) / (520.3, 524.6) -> 1.10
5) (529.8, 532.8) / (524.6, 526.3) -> 1.04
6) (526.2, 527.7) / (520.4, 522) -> 0.96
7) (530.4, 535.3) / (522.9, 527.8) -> 1.07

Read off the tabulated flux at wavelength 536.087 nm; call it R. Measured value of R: 4.95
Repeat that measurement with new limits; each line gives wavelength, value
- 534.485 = 4.83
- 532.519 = 4.56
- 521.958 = 4.99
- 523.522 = 4.62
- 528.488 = 4.85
